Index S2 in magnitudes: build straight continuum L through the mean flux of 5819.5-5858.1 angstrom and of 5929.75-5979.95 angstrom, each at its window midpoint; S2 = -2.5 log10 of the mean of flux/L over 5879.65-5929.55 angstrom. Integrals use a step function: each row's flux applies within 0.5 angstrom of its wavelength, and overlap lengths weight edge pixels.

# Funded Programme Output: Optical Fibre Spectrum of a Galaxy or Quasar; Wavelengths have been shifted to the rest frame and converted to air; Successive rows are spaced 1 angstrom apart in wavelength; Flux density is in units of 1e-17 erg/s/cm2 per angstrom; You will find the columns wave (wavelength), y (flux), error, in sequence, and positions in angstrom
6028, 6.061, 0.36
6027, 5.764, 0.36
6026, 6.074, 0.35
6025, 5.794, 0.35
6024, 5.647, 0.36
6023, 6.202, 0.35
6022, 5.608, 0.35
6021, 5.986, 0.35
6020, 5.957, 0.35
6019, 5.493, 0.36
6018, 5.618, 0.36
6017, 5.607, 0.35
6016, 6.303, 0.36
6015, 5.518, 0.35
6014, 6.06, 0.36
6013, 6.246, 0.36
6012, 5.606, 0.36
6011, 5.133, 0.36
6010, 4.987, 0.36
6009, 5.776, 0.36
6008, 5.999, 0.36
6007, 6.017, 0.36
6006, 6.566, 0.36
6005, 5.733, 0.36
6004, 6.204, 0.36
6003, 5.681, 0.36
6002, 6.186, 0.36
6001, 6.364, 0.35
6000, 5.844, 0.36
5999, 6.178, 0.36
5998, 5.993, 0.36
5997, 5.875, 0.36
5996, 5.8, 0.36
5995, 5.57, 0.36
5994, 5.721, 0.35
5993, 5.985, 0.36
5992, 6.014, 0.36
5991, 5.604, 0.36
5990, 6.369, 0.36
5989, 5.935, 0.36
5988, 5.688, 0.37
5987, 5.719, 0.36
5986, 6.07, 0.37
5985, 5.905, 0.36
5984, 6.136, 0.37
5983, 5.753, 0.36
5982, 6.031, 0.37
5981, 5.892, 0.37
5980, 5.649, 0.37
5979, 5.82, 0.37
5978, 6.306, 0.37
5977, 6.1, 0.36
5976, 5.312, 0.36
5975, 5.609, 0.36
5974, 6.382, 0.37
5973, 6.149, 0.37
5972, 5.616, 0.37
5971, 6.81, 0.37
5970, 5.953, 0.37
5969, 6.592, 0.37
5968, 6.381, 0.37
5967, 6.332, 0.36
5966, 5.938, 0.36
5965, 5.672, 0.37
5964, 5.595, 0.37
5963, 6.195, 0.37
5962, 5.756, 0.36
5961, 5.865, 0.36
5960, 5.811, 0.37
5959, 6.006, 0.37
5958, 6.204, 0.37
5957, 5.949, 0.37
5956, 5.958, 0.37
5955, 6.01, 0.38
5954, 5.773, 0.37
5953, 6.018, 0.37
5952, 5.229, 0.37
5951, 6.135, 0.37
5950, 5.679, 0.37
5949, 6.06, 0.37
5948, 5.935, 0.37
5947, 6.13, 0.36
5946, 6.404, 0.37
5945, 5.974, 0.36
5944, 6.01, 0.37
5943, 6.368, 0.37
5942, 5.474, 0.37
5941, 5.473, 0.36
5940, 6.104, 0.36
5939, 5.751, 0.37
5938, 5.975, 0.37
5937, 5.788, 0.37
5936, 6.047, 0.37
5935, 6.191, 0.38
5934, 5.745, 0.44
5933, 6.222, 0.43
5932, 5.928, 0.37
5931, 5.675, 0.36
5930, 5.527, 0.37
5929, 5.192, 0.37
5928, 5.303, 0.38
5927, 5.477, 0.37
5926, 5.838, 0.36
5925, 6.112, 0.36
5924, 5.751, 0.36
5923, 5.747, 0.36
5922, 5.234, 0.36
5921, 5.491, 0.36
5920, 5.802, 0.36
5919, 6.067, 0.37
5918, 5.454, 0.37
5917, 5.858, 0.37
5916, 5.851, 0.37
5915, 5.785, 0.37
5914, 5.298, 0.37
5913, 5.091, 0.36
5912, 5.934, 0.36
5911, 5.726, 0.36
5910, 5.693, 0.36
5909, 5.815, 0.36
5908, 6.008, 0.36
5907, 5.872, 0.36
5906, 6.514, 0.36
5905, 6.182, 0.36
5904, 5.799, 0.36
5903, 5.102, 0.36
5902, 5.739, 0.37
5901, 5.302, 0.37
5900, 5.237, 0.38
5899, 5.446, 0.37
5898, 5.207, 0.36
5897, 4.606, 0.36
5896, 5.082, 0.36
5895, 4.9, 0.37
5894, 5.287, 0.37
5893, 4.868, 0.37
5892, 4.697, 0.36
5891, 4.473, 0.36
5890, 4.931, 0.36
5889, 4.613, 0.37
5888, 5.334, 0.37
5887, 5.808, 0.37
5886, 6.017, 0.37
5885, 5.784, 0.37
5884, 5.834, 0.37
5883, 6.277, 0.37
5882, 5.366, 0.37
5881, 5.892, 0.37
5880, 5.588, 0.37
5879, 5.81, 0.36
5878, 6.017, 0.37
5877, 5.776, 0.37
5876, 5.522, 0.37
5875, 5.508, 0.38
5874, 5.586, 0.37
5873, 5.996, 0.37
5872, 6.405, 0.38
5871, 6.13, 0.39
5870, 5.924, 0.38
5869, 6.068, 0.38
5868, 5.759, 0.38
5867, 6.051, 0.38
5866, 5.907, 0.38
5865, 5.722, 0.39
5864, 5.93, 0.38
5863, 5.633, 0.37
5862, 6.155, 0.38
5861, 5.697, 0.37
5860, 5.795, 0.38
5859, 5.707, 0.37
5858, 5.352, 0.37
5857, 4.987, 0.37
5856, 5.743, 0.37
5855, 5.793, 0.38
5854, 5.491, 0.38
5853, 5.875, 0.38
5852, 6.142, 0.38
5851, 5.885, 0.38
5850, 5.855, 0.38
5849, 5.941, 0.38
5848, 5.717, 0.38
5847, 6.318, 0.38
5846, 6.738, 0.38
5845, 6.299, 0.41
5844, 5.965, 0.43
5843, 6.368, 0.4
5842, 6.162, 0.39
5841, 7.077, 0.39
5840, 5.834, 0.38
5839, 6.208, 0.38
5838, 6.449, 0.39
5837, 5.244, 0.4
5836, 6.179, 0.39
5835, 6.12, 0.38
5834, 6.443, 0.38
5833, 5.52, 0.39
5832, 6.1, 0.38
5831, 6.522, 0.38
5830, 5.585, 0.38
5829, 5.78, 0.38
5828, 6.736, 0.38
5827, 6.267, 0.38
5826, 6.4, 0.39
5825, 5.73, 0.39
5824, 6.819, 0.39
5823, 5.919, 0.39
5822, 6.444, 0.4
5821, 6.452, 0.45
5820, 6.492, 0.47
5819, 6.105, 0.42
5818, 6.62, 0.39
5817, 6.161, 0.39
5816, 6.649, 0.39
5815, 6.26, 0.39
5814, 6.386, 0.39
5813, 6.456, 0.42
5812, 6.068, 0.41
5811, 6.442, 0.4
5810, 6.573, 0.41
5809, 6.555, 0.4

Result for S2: 0.09 mag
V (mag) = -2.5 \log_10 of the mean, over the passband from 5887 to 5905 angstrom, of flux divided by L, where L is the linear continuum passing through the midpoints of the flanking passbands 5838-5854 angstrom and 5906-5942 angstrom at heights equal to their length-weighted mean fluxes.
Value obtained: 0.146 mag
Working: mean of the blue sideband 6.15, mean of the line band 5.15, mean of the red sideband 5.74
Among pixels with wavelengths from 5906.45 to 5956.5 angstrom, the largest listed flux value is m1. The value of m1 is 6.404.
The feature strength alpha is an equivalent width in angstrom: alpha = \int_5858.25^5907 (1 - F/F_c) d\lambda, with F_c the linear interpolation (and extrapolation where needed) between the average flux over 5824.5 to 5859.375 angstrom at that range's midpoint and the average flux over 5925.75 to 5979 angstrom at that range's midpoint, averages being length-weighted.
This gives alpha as 3.1 angstrom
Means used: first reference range 6.02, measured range 5.61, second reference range 5.92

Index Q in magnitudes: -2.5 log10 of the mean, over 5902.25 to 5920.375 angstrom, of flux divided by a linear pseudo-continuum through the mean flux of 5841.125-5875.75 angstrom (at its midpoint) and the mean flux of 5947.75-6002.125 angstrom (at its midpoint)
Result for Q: 0.03 mag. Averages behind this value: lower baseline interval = 5.91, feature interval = 5.77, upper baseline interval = 5.95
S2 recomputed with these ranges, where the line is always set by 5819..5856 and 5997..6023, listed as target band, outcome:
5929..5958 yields 0.01 mag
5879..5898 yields 0.14 mag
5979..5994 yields 0.00 mag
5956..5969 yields -0.01 mag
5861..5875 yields 0.03 mag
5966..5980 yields -0.03 mag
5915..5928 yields 0.05 mag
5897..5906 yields 0.10 mag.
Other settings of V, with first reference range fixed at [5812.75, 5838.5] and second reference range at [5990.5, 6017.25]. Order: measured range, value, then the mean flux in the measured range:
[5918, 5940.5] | 0.05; 5.76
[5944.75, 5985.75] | 0.00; 5.98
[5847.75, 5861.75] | 0.08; 5.72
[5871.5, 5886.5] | 0.05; 5.83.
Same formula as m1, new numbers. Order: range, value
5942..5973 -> 6.81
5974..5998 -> 6.382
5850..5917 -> 6.514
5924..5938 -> 6.222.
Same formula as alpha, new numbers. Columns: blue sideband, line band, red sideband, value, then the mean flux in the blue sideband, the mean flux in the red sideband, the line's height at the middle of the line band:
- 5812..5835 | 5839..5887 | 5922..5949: 1.6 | 6.26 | 5.84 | 6.11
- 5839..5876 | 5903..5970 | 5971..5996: 0.7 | 5.93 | 5.91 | 5.91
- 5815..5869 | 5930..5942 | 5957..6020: 0.2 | 6.06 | 5.92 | 5.97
